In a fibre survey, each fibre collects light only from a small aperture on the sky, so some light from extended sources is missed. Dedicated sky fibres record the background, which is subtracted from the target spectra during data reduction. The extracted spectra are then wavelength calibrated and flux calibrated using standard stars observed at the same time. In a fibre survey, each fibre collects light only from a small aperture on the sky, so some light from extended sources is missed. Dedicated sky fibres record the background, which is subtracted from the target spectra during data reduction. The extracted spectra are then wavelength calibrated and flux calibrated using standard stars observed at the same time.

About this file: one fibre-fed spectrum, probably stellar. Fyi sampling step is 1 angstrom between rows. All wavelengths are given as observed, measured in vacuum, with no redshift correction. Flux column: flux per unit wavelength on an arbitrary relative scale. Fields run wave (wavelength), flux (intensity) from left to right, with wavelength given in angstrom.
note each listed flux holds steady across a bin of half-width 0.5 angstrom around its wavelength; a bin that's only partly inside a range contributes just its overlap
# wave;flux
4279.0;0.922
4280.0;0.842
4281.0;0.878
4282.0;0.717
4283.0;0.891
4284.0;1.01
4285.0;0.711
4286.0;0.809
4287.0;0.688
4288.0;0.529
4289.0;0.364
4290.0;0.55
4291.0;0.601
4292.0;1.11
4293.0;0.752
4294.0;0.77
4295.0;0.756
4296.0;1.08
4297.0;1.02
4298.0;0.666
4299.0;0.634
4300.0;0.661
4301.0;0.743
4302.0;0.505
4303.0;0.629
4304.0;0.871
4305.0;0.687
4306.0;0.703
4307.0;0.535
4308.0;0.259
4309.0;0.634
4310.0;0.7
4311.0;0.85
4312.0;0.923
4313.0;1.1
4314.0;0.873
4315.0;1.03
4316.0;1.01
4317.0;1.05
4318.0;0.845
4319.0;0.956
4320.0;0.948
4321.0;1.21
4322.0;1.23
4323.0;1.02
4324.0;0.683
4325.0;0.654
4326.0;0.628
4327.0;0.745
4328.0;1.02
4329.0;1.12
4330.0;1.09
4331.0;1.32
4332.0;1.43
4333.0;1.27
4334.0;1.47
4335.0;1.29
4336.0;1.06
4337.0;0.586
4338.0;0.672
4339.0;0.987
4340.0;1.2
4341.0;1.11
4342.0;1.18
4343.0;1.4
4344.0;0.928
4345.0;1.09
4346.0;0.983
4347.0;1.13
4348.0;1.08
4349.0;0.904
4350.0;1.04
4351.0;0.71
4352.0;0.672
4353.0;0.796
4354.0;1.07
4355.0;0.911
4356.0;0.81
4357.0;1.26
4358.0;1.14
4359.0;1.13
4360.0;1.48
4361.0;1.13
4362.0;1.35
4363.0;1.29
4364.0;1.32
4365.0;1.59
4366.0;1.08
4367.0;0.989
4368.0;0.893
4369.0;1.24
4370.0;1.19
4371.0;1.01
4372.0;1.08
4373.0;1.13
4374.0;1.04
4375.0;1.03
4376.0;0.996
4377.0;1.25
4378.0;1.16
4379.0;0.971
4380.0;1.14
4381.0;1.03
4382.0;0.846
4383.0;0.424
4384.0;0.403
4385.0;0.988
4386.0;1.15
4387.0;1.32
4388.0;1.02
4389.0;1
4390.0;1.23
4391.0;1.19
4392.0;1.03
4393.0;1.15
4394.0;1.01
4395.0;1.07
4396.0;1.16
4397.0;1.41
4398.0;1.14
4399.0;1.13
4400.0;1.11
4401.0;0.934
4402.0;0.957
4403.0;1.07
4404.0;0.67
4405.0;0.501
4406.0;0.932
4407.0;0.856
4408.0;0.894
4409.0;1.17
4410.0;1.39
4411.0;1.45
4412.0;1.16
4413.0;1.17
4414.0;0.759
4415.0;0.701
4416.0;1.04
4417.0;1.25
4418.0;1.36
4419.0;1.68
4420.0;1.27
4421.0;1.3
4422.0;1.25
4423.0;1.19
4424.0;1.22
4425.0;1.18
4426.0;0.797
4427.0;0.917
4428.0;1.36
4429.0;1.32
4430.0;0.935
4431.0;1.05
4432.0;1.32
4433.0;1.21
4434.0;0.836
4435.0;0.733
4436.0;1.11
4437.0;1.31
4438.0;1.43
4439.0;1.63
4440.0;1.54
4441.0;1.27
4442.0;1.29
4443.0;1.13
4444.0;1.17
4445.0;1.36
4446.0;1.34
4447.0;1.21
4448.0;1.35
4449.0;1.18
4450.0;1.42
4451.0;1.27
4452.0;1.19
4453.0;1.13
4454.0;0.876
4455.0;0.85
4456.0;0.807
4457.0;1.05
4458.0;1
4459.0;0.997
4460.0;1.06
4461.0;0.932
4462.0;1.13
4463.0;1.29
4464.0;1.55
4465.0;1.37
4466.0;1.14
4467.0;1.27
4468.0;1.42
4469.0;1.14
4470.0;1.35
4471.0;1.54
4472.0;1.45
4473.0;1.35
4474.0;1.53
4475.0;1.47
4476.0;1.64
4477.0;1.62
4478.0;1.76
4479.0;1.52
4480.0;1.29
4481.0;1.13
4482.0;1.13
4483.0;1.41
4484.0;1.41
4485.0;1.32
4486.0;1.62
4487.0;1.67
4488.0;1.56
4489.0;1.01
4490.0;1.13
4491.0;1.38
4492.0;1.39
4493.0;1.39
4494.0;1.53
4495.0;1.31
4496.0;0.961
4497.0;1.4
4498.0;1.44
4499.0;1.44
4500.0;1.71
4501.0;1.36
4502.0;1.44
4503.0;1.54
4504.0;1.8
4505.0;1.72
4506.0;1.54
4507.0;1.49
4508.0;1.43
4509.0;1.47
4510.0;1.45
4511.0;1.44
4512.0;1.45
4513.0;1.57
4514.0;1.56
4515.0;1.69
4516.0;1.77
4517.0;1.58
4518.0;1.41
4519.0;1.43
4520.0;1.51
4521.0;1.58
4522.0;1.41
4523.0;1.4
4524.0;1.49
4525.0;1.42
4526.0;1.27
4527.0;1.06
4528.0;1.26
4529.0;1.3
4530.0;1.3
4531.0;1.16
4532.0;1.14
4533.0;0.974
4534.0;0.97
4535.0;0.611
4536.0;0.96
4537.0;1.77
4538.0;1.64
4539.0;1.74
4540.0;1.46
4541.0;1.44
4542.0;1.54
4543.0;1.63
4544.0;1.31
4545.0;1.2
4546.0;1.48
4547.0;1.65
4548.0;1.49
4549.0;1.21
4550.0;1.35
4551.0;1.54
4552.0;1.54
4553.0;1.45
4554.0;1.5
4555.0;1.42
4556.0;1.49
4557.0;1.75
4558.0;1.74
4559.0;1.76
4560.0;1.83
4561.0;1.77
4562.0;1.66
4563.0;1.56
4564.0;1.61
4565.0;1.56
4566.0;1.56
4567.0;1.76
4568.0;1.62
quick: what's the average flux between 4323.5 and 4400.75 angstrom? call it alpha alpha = 1.06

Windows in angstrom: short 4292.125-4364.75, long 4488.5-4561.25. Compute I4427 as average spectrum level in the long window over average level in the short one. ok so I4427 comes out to 1.50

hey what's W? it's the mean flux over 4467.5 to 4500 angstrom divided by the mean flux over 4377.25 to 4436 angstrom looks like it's 1.3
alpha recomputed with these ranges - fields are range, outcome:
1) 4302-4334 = 0.907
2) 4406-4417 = 1.06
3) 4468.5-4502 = 1.41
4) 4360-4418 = 1.07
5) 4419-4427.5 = 1.17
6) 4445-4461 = 1.12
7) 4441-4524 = 1.36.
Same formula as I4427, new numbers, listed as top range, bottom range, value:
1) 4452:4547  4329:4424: 1.26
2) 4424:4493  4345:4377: 1.16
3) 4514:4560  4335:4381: 1.33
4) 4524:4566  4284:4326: 1.81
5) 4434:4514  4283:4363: 1.45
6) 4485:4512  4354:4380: 1.27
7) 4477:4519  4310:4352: 1.44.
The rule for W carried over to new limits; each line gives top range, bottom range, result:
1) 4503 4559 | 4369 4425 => 1.34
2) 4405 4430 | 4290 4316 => 1.48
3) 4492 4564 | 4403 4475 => 1.24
